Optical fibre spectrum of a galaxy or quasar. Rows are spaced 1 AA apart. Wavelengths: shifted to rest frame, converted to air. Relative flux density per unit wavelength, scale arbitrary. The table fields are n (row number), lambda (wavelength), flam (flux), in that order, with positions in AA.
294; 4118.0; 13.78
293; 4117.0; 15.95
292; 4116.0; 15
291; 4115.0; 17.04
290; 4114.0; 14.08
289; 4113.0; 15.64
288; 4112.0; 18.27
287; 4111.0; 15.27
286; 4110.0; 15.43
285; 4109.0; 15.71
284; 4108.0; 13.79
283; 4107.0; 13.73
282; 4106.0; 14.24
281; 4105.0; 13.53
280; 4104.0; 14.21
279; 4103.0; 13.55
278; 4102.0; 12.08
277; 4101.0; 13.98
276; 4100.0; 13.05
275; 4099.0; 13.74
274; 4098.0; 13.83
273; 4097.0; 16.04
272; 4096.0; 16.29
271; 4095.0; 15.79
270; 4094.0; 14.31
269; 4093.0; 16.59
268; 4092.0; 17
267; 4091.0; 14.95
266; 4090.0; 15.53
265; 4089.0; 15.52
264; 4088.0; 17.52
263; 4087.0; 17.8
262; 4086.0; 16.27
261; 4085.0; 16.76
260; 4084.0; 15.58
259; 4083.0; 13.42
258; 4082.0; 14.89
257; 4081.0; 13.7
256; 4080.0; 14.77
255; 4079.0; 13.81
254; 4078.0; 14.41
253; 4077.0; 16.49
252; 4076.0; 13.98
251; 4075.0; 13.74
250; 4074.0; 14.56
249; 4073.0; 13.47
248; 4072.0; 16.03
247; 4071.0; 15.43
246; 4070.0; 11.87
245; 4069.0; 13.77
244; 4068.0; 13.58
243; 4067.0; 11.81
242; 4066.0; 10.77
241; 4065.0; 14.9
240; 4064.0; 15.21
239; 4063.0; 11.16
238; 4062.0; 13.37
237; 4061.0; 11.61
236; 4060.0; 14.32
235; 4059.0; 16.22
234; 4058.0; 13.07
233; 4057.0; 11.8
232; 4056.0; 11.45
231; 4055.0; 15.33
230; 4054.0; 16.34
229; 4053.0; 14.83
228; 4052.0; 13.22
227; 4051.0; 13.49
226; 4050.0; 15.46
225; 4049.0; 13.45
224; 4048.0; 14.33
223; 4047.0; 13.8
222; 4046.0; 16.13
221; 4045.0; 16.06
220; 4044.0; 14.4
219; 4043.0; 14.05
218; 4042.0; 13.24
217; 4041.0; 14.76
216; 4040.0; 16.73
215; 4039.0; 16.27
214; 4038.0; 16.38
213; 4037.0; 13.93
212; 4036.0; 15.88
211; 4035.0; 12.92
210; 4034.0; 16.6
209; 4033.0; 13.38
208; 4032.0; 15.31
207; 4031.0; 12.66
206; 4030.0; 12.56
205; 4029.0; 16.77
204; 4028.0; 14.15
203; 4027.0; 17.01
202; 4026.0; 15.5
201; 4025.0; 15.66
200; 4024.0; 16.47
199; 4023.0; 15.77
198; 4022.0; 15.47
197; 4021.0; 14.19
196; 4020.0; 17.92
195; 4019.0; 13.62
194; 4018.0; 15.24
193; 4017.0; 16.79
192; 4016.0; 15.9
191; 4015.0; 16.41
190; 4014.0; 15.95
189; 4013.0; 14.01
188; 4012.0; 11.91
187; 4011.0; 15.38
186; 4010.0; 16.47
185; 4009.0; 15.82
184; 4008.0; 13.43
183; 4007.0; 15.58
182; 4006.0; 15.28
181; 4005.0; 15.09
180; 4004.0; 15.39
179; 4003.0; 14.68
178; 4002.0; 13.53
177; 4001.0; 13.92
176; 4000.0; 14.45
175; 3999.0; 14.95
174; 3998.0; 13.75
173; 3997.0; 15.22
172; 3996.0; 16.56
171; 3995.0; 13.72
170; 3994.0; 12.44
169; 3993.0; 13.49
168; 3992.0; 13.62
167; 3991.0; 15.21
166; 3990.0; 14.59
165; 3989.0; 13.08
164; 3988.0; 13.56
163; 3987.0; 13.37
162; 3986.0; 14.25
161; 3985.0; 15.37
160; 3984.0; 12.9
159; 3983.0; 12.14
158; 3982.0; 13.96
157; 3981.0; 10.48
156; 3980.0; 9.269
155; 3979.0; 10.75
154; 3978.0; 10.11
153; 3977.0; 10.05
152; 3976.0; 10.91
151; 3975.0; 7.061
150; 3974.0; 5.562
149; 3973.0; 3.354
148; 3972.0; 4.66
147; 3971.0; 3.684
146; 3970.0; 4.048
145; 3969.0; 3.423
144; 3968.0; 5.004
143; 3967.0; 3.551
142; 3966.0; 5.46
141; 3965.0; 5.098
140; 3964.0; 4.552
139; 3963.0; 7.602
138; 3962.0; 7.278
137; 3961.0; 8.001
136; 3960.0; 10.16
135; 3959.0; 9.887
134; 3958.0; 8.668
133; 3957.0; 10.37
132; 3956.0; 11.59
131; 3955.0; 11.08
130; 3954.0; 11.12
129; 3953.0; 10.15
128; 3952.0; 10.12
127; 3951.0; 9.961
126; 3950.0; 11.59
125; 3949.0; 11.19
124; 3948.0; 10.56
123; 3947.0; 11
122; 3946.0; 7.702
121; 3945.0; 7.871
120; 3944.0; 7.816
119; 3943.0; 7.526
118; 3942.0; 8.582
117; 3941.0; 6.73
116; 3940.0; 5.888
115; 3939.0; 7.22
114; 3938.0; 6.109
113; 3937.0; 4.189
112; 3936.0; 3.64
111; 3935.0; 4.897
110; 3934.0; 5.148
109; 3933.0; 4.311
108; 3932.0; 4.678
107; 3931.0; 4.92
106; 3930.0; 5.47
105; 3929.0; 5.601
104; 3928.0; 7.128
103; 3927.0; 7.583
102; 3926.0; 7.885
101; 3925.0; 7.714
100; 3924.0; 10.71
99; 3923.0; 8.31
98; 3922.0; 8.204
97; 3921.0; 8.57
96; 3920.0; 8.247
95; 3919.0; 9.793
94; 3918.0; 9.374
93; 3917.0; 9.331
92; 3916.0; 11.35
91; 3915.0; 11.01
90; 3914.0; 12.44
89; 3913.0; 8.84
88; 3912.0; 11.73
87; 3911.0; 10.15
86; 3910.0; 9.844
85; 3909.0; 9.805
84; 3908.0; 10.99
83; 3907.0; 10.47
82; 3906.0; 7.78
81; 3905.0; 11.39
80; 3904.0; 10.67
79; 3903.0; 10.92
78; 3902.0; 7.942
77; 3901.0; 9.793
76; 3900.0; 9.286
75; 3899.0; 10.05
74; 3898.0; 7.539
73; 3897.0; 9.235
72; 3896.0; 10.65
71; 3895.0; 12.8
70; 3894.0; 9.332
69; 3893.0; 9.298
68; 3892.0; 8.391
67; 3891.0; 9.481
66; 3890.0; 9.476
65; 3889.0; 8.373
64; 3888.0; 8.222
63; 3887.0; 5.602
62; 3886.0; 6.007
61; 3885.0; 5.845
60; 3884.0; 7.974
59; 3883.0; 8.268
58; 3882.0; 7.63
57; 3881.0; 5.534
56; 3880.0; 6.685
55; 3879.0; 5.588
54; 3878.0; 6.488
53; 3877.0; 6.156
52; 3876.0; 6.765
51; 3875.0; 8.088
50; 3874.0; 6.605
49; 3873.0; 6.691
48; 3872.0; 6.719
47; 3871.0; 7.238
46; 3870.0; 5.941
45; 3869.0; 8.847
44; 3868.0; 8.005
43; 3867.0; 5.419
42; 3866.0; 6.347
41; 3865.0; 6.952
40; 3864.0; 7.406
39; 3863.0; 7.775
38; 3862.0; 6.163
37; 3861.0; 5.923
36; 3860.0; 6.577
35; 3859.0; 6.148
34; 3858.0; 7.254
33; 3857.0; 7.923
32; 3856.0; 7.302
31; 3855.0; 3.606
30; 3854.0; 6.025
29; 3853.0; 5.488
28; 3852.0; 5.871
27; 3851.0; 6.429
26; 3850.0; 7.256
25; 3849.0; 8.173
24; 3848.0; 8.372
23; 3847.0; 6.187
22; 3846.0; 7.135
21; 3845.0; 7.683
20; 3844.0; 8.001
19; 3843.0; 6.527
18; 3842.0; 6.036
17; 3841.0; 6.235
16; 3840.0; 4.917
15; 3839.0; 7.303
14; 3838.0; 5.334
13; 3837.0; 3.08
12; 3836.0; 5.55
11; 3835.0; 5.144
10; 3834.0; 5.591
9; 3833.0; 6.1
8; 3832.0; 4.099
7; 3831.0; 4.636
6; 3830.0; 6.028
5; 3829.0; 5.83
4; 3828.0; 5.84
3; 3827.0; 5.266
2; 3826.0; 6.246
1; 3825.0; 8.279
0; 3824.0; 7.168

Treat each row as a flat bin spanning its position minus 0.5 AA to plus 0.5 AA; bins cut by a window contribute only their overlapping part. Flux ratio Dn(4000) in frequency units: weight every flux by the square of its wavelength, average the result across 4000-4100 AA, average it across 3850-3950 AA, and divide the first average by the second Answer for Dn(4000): 2.02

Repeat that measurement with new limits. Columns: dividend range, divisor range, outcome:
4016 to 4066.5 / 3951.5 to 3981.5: 1.95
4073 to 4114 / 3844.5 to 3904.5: 2.22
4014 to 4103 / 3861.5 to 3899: 2.12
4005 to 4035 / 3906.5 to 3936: 1.91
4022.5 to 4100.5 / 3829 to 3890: 2.48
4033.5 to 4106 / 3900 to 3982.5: 1.87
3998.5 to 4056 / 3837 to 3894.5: 2.34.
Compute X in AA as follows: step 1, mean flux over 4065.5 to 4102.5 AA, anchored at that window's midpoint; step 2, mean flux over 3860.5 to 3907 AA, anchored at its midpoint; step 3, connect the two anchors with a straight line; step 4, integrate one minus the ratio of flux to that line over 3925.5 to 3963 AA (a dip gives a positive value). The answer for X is 7.8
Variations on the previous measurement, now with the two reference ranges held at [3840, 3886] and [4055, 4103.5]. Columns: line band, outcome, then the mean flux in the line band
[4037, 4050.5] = -1.89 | 15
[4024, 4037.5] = -2.34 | 14.9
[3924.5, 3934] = 3.12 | 6.09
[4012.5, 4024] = -3.18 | 15.6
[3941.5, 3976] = 7.54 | 7.85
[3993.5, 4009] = -3.92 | 14.6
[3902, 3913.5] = -2.49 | 10.1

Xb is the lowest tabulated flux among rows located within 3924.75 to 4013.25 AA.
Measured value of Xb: 3.354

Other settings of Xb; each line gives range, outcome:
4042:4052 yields 13.22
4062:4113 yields 10.77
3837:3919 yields 3.08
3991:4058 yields 11.45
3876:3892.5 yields 5.534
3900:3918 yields 7.78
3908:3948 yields 3.64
